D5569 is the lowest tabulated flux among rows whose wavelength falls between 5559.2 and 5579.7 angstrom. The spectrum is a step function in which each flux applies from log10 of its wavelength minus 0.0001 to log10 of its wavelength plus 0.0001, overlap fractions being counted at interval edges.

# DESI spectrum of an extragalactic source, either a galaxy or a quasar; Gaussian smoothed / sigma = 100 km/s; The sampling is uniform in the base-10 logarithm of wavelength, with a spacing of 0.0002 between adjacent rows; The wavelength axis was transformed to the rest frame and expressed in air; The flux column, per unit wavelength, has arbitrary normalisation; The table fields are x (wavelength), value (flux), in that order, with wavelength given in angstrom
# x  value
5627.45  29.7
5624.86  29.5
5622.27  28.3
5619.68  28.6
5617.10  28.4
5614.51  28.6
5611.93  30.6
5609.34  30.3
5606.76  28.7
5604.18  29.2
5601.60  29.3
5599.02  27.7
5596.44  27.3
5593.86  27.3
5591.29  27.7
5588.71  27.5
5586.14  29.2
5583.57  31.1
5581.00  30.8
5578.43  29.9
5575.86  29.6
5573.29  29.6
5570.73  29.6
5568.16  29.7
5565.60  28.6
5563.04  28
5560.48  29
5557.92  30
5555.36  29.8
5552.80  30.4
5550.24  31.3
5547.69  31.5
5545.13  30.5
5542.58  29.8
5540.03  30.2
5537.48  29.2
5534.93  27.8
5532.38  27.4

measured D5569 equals 28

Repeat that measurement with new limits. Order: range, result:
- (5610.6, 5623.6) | 28.3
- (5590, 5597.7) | 27.3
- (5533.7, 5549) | 27.8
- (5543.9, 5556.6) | 29.8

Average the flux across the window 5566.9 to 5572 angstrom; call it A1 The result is 29.6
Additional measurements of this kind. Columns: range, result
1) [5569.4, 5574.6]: 29.6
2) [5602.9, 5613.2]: 29.7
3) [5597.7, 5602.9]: 28.5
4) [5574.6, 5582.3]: 30.1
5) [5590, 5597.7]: 27.4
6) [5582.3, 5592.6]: 28.9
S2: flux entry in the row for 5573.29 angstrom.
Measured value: 29.6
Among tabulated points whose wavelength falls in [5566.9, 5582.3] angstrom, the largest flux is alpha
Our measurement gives 30.8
